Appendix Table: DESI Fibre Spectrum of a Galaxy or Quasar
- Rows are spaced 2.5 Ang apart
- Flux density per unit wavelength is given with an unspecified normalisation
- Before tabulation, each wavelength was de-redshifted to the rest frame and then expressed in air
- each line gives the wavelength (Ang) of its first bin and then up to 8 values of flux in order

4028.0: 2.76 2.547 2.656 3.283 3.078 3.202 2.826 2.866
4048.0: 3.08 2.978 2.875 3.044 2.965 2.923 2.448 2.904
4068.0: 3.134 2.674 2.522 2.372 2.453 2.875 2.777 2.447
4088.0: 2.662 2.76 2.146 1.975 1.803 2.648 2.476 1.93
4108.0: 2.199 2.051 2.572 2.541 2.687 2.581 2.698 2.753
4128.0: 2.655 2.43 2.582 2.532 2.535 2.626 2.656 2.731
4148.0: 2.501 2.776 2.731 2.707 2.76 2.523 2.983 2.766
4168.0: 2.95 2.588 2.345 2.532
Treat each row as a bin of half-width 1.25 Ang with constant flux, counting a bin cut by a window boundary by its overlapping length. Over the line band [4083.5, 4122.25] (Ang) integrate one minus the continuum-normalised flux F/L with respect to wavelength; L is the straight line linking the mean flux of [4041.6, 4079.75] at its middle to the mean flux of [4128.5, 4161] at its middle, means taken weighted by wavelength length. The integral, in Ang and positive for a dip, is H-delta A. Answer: 4.8 Ang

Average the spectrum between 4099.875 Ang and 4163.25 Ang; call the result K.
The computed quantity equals 2.56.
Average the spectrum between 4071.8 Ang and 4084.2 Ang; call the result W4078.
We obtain 2.6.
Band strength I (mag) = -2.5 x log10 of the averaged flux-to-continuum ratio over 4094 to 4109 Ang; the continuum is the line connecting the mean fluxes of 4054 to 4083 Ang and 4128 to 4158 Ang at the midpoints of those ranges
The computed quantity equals 0.24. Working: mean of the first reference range 2.76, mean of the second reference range 2.63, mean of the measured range 2.17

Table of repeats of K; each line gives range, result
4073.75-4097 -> 2.49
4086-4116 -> 2.31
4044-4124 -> 2.6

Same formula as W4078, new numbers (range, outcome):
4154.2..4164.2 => 2.74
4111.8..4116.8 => 2.56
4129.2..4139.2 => 2.52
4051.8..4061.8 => 2.95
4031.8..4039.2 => 3.01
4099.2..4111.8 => 2.26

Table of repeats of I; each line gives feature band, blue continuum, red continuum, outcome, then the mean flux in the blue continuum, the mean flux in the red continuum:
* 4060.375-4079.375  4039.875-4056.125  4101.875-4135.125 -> 0.06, 2.97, 2.47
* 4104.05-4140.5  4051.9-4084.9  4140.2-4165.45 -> 0.10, 2.76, 2.71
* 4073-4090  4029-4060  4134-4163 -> 0.10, 2.95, 2.66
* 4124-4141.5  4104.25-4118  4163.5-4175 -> -0.07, 2.3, 2.67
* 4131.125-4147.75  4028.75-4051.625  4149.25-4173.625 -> 0.07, 2.94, 2.72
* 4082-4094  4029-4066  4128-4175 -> 0.10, 2.91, 2.65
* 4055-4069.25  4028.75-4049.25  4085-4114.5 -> -0.08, 2.94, 2.3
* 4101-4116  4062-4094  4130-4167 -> 0.15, 2.63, 2.66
